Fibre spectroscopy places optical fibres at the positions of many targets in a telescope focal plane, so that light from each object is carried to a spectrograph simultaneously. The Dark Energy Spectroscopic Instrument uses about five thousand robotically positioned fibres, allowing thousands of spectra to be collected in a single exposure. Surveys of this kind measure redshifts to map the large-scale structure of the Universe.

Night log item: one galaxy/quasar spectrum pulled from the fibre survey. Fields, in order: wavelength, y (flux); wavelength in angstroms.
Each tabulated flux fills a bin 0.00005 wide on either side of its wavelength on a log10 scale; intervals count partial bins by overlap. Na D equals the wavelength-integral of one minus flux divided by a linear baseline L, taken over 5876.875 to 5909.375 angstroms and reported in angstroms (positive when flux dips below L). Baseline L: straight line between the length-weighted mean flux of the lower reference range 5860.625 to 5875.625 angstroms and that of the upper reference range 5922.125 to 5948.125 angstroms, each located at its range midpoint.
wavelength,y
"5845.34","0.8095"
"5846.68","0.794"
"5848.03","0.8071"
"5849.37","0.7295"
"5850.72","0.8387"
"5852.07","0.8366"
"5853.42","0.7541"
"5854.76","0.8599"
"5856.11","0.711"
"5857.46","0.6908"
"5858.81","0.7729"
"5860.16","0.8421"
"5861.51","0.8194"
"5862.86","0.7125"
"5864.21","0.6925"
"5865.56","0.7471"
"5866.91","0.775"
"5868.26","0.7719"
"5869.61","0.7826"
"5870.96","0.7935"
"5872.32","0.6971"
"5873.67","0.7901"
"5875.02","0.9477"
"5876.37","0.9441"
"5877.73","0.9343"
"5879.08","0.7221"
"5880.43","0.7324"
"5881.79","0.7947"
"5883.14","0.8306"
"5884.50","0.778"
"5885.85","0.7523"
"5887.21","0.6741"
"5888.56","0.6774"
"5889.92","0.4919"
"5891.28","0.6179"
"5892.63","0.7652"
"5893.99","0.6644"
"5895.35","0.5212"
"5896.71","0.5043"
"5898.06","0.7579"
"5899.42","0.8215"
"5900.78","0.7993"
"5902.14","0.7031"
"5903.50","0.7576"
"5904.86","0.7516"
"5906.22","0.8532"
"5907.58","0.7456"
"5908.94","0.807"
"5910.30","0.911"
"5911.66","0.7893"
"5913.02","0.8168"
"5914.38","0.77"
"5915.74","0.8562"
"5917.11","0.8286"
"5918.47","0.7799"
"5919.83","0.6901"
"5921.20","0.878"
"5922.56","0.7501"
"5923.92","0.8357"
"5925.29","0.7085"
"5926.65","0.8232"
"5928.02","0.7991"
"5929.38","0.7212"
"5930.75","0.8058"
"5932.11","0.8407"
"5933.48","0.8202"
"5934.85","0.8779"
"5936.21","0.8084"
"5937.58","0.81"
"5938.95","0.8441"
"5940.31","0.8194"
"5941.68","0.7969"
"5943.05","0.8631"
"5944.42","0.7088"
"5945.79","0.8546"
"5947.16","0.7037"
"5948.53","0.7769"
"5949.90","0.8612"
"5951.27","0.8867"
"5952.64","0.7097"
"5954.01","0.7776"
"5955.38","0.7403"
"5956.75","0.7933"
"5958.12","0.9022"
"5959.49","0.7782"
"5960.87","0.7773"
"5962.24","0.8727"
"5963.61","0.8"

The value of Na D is 2.3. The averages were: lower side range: 0.776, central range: 0.728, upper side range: 0.8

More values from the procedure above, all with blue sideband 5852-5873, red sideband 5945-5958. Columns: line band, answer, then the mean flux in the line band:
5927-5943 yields -0.5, 0.815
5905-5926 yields -0.5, 0.8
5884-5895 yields 1.4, 0.671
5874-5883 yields -0.9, 0.843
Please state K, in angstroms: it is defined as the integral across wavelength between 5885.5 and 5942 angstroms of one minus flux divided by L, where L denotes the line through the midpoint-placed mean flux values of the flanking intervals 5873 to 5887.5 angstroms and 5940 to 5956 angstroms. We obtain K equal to 2.7 angstroms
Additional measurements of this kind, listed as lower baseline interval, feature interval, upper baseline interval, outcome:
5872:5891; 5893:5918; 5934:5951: 0.8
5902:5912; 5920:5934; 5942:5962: 0.0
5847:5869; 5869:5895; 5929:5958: 0.9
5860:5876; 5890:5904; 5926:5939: 2.0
